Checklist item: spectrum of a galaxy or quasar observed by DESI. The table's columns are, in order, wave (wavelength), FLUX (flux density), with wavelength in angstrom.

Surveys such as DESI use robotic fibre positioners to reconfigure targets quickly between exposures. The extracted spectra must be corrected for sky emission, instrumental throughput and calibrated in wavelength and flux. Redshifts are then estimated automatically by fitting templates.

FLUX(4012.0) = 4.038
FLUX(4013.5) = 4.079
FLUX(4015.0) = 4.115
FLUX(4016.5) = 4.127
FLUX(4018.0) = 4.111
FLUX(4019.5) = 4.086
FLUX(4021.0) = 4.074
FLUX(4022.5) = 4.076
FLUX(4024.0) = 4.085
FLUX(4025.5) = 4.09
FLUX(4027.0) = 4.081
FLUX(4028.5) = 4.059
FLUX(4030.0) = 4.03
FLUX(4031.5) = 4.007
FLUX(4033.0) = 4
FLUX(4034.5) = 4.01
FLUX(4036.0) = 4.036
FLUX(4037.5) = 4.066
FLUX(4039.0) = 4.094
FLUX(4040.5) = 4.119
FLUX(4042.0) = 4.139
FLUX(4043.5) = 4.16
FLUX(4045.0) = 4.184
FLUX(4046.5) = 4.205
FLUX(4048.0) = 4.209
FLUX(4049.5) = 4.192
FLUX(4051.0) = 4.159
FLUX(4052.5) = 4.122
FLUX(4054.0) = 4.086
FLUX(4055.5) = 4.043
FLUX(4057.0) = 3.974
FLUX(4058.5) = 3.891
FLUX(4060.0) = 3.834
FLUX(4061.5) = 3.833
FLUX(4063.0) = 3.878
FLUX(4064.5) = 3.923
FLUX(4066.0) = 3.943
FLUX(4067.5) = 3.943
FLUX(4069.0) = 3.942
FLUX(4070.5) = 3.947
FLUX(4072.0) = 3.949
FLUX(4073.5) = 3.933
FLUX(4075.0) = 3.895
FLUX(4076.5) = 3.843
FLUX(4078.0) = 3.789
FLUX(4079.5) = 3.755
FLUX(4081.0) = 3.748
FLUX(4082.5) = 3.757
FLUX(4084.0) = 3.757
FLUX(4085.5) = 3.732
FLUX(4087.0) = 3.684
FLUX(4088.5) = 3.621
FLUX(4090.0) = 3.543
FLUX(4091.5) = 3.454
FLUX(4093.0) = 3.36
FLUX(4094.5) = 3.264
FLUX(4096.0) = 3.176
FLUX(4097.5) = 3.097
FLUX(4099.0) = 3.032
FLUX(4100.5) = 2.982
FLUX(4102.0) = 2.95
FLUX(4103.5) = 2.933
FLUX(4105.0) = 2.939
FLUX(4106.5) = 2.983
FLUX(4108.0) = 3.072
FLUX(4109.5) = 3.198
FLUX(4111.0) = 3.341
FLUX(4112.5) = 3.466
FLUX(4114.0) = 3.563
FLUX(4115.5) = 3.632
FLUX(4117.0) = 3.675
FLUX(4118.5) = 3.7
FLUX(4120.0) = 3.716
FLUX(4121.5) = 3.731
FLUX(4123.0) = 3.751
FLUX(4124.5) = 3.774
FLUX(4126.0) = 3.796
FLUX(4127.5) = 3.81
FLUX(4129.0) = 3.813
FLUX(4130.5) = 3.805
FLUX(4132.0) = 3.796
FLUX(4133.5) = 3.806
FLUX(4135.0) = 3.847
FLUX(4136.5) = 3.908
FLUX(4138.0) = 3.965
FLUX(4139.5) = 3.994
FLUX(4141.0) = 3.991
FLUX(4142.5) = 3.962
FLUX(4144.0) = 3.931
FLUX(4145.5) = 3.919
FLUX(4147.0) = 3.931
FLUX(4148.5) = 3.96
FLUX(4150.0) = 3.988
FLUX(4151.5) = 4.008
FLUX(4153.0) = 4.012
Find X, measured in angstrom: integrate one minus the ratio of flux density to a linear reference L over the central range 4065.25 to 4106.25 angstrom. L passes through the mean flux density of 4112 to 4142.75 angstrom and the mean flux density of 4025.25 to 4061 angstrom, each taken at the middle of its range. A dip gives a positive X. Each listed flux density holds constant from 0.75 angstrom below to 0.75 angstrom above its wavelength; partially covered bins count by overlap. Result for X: 4.0 angstrom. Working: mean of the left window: 4.07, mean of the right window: 3.79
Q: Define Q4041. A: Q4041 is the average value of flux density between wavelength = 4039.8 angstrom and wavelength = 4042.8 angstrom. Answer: 4.13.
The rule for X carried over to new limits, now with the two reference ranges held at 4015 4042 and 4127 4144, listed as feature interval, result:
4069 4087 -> 0.72 angstrom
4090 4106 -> 3.30 angstrom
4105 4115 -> 1.72 angstrom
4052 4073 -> 0.33 angstrom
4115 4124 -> 0.48 angstrom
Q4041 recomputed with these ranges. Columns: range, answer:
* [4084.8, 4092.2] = 3.61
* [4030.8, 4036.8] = 4.01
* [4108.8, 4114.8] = 3.4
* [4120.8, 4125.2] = 3.75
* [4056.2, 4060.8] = 3.9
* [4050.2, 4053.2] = 4.14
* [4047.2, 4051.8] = 4.19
